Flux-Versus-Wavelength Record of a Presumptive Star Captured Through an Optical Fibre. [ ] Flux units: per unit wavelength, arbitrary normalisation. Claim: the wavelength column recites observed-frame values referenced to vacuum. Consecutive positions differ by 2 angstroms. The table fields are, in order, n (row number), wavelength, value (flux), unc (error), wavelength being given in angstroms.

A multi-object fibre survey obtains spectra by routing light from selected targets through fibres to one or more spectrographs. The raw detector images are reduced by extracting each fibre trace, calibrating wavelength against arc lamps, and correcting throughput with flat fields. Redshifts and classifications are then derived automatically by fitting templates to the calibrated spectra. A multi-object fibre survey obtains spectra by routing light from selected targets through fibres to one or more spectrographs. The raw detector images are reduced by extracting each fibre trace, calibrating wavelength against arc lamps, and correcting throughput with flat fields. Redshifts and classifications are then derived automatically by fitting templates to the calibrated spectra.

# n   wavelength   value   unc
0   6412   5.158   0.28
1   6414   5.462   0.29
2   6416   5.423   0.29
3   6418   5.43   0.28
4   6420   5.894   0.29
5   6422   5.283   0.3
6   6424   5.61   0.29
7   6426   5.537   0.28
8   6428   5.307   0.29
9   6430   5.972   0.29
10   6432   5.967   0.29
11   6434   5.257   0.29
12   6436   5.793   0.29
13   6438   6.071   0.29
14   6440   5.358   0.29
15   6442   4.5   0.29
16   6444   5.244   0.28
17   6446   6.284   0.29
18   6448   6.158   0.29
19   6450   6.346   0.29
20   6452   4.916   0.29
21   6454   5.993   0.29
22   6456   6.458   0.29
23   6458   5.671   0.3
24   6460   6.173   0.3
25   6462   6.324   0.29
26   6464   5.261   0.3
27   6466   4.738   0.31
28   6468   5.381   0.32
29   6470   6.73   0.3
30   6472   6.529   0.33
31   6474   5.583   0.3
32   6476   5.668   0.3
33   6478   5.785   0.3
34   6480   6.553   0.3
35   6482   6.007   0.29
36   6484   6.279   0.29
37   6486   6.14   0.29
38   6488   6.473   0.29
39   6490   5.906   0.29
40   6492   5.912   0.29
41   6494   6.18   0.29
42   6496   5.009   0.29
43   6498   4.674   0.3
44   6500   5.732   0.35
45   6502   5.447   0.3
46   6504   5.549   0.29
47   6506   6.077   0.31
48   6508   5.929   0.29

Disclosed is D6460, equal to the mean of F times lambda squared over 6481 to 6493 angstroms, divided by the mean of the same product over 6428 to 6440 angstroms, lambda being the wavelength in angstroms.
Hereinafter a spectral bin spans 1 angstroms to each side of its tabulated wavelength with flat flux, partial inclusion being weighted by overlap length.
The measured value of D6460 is 1.09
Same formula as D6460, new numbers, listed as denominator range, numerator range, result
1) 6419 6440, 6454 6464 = 1.08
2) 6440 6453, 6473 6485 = 1.09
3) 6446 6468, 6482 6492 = 1.07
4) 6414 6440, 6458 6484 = 1.07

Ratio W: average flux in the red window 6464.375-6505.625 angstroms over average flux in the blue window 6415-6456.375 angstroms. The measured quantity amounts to 1.03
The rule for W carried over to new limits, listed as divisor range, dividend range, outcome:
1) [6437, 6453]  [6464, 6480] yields 1.03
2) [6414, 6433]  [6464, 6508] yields 1.04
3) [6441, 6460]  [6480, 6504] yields 1.01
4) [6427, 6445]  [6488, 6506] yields 1.02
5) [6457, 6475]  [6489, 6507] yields 0.96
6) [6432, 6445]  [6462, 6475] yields 1.06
